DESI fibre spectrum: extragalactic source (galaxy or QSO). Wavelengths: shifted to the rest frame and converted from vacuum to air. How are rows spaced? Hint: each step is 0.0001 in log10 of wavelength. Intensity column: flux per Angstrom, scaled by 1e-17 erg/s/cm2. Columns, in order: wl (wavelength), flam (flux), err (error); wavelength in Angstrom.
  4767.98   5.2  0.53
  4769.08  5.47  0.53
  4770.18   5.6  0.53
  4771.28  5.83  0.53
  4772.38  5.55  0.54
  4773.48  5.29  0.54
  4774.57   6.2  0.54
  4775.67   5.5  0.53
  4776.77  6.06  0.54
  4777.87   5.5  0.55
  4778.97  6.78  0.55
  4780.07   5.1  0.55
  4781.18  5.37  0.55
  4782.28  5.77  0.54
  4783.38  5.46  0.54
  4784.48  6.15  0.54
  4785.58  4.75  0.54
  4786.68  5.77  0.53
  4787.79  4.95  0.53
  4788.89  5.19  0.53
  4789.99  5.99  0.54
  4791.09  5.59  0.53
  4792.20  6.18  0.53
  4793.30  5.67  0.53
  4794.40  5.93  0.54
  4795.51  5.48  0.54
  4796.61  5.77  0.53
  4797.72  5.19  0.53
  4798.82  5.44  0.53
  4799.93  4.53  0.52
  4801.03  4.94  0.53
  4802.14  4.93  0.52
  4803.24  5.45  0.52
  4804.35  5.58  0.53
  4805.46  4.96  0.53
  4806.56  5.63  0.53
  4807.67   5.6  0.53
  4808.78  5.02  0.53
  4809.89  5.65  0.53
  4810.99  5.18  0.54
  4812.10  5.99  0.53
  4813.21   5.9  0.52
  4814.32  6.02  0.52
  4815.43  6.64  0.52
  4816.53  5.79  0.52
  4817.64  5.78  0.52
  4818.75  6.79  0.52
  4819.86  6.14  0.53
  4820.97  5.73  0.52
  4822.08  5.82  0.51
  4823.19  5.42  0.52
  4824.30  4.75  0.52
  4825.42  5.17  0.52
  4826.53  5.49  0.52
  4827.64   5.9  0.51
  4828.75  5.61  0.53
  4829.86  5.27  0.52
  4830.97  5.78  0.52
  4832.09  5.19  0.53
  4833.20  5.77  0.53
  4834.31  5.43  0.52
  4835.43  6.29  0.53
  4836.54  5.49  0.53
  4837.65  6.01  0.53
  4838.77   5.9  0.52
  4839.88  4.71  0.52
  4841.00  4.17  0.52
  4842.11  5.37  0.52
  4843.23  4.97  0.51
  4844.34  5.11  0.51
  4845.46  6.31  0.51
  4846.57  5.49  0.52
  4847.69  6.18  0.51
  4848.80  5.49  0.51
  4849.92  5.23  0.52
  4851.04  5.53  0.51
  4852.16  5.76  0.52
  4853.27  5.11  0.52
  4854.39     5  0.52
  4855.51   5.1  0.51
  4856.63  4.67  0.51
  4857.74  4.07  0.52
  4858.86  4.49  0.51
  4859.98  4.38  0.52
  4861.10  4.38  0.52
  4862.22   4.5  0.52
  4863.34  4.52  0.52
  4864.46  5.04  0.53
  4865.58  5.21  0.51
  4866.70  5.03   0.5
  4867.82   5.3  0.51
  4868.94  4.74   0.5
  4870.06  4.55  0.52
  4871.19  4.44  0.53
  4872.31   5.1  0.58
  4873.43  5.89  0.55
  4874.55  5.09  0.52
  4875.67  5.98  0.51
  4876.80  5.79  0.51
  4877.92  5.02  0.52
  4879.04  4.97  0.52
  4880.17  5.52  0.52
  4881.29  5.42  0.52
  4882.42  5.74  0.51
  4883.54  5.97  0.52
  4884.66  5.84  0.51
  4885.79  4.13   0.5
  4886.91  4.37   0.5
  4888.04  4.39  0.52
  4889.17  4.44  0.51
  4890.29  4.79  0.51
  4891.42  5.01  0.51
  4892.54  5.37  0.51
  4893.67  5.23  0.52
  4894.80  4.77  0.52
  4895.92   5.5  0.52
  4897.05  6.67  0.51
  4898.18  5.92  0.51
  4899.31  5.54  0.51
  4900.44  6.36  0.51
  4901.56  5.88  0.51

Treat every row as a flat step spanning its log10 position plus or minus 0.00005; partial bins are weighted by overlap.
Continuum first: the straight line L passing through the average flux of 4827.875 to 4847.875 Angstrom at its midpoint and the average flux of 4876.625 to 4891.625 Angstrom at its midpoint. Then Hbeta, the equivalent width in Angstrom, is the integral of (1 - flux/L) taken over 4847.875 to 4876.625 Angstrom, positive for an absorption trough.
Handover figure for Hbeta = 1.5 Angstrom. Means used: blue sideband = 5.5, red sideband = 5.08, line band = 5.01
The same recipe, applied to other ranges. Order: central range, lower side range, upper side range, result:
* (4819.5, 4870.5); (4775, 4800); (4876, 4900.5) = 1.6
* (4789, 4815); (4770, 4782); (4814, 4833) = 1.0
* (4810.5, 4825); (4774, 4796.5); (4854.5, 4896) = -1.1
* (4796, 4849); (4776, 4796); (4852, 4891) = -1.7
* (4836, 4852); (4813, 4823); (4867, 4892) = 0.6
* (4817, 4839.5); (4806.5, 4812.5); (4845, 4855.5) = -0.7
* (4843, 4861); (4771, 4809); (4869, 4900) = 0.6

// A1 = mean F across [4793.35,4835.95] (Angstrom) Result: 5.58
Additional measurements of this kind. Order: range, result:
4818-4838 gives 5.67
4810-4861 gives 5.47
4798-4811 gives 5.25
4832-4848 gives 5.49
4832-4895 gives 5.16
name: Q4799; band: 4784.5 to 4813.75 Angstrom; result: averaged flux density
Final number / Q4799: 5.45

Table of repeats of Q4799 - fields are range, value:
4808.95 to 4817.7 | 5.84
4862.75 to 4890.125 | 5.1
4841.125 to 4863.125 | 5.09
